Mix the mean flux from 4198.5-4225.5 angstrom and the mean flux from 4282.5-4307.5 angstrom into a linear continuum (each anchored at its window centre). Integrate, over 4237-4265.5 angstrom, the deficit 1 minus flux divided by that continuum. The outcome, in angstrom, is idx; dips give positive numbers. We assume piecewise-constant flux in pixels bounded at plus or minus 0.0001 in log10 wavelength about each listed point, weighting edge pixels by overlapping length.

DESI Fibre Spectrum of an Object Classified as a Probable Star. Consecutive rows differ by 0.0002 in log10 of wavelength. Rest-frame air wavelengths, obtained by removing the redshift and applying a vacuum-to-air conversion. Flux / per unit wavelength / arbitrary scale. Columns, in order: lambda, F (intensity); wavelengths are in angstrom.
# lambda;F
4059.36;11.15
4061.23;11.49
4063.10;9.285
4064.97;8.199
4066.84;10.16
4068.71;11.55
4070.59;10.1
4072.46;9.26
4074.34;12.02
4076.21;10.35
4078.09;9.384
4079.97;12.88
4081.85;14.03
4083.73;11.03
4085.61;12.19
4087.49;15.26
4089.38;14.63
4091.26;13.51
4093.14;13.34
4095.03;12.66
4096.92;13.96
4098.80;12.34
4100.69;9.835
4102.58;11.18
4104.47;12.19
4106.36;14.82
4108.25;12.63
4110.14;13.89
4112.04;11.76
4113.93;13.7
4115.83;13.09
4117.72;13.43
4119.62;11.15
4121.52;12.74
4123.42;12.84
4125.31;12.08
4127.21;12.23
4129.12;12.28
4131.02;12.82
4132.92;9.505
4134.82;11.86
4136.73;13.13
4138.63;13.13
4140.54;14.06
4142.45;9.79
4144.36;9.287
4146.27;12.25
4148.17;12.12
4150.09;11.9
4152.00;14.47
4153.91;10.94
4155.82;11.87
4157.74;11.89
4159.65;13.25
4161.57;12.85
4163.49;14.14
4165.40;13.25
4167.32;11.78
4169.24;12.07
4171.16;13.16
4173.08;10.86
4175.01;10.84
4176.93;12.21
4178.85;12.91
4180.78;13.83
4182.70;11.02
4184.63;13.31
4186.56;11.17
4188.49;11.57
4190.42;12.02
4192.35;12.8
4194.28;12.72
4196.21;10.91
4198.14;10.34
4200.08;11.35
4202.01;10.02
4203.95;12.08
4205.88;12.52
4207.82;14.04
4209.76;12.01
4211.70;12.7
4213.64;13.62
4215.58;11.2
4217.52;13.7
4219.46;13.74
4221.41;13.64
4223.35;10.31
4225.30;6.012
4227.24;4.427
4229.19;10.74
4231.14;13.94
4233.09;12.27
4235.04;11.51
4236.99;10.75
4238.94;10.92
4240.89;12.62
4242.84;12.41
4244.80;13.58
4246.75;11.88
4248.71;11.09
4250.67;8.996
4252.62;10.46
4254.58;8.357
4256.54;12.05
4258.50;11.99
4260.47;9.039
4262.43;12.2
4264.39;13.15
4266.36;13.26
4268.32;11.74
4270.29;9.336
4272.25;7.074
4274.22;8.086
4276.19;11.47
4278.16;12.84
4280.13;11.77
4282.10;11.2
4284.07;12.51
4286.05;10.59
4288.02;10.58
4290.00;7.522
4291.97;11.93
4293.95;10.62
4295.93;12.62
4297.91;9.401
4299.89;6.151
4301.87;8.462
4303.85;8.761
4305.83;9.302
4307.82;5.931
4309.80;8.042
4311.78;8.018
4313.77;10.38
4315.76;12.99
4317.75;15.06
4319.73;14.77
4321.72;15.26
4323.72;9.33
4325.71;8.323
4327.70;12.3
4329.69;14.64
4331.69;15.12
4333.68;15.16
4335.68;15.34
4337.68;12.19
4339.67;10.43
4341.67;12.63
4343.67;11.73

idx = -0.9 angstrom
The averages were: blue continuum 12.1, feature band 11.3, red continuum 9.79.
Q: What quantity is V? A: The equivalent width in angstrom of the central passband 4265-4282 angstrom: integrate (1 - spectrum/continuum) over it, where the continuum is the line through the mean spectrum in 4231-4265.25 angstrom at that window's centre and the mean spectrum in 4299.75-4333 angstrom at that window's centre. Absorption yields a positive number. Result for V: 0.72 angstrom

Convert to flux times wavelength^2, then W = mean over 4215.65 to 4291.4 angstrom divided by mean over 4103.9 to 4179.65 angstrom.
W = 0.94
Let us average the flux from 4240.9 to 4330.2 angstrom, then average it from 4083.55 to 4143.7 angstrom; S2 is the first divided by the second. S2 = 0.9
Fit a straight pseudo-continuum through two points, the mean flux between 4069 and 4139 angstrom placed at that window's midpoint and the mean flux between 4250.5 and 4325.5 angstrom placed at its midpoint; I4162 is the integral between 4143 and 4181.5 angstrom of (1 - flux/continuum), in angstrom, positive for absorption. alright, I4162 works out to -1.6 angstrom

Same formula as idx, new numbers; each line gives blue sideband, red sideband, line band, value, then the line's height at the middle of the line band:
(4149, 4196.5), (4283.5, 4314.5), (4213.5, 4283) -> -3.8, 10.6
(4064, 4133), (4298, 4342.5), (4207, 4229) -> 0.6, 11.7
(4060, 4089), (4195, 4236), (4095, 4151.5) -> -4.9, 11.3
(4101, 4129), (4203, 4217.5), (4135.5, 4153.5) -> 0.6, 12.6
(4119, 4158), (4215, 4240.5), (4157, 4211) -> -3.0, 11.5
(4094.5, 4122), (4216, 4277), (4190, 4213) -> -0.9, 11.5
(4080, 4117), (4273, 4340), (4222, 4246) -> 1.8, 11.7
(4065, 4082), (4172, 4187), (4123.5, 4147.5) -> -0.8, 11.5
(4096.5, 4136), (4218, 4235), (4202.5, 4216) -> -1.9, 11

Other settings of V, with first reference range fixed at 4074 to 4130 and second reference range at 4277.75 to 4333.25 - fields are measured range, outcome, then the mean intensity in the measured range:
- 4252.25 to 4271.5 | 0.2 angstrom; 11.1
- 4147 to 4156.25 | -0.1 angstrom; 12.3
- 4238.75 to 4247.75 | -0.8 angstrom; 12.4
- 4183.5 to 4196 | -0.3 angstrom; 12.2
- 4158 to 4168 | -0.8 angstrom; 13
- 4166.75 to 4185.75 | -0.4 angstrom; 12.2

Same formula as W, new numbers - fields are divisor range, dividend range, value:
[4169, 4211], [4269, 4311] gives 0.85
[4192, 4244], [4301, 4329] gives 0.95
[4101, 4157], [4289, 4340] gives 0.99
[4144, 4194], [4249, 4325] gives 0.91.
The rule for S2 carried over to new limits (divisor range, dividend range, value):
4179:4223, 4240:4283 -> 0.91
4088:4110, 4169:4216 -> 0.93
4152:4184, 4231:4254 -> 0.93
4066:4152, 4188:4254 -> 0.94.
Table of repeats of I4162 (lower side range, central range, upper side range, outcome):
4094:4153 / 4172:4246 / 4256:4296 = -1.1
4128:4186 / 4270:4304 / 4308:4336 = 5.9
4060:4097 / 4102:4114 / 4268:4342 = -1.3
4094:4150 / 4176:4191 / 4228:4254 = -0.5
